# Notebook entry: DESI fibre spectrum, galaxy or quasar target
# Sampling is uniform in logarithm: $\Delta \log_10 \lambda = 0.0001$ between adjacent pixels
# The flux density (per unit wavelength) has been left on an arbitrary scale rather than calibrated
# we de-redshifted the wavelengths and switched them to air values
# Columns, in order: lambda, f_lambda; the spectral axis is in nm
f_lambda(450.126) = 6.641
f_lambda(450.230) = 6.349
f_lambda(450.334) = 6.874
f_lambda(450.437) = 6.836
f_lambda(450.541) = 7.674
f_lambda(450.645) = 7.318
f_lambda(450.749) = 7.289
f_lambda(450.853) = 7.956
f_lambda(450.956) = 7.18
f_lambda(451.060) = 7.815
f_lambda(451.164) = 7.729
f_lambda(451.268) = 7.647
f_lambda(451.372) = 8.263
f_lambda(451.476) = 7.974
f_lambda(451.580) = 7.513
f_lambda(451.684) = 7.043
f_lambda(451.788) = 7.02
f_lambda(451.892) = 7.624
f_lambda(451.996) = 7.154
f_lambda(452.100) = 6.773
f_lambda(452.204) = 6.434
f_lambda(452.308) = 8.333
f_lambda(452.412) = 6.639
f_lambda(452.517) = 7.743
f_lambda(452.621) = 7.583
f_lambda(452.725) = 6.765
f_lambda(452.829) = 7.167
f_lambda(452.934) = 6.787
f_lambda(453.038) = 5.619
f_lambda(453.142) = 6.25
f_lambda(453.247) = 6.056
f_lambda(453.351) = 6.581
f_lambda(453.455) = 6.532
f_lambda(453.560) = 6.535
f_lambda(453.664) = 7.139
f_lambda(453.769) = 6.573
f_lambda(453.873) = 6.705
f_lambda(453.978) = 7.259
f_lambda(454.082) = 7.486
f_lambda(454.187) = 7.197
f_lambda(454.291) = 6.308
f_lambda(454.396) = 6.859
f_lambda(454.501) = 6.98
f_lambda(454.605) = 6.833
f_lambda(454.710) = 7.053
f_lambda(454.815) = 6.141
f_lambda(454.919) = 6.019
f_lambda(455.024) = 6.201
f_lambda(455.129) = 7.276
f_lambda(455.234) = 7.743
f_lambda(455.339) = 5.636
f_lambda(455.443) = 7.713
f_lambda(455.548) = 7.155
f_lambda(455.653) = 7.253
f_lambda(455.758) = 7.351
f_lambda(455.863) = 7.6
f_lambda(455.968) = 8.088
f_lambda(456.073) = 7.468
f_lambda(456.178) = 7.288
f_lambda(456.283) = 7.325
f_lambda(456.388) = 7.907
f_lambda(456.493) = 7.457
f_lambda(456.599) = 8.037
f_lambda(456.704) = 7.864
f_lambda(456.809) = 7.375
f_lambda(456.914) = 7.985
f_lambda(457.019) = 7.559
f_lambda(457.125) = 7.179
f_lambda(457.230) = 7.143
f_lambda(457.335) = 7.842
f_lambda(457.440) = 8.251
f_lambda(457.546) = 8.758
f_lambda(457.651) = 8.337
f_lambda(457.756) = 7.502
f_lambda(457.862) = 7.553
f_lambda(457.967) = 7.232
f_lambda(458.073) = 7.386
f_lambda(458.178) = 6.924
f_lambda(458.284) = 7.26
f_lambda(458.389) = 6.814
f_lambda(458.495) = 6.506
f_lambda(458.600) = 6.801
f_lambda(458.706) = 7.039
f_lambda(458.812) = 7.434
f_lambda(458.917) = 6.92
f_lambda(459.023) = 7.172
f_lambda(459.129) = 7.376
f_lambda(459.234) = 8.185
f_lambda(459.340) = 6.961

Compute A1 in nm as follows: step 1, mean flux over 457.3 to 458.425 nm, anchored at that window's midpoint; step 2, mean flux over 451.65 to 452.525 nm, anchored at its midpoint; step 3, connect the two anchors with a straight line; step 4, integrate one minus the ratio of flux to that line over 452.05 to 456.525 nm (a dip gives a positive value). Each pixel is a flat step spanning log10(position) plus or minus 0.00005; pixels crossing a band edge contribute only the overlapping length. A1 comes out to 0.23 nm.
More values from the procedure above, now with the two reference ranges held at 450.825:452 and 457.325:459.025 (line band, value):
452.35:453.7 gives 0.145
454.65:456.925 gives 0.062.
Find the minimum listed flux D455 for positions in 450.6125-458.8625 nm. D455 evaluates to 5.619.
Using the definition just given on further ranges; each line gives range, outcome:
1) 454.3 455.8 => 5.636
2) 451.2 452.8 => 6.434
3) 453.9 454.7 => 6.308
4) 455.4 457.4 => 7.143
